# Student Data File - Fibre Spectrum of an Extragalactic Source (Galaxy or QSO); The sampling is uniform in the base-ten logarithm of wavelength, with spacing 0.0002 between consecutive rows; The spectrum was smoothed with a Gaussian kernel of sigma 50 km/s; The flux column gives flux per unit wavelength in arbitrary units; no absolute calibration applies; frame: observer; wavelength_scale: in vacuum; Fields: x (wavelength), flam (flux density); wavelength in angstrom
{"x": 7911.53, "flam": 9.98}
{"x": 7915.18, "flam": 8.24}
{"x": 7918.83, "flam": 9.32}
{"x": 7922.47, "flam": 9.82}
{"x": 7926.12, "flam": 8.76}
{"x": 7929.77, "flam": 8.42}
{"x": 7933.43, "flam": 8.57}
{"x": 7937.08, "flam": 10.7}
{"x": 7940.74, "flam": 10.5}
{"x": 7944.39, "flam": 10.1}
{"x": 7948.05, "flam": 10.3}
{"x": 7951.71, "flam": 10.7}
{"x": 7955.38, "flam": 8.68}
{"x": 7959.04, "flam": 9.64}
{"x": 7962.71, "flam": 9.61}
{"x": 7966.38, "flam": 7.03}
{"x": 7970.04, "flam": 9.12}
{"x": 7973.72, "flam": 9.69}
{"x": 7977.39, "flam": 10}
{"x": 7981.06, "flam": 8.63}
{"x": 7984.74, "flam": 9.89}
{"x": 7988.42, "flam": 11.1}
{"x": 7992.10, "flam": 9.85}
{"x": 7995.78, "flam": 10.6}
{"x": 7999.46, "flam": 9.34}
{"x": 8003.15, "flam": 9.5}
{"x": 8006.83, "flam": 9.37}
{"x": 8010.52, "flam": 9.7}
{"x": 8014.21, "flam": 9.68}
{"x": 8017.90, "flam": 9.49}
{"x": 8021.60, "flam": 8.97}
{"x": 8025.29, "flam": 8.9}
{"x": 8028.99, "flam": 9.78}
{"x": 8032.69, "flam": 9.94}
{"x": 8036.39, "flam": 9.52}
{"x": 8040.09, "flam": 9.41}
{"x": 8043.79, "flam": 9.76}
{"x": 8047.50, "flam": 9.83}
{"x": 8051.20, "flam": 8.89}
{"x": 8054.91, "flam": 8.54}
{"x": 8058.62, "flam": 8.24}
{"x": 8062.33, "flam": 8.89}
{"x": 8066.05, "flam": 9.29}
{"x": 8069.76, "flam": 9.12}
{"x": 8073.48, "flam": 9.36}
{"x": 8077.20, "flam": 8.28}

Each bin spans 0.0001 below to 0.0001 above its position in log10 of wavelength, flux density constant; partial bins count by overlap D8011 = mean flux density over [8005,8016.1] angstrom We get 9.58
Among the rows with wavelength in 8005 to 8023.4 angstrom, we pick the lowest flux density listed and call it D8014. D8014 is 8.97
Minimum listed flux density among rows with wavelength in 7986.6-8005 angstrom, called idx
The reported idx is 9.34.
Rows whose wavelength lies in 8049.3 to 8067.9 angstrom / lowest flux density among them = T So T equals 8.24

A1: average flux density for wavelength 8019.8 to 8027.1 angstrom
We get 8.94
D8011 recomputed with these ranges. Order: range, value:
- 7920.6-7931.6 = 9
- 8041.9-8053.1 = 9.49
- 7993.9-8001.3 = 9.98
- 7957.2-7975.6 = 9.02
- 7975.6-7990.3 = 9.9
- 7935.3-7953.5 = 10.5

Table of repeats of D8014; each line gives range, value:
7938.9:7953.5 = 10.1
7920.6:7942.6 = 8.42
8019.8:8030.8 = 8.9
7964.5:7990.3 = 7.03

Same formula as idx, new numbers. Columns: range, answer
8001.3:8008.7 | 9.37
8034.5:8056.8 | 8.54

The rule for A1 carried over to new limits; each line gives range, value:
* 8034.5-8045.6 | 9.57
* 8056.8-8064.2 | 8.56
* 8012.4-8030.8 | 9.36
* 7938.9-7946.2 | 10.3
